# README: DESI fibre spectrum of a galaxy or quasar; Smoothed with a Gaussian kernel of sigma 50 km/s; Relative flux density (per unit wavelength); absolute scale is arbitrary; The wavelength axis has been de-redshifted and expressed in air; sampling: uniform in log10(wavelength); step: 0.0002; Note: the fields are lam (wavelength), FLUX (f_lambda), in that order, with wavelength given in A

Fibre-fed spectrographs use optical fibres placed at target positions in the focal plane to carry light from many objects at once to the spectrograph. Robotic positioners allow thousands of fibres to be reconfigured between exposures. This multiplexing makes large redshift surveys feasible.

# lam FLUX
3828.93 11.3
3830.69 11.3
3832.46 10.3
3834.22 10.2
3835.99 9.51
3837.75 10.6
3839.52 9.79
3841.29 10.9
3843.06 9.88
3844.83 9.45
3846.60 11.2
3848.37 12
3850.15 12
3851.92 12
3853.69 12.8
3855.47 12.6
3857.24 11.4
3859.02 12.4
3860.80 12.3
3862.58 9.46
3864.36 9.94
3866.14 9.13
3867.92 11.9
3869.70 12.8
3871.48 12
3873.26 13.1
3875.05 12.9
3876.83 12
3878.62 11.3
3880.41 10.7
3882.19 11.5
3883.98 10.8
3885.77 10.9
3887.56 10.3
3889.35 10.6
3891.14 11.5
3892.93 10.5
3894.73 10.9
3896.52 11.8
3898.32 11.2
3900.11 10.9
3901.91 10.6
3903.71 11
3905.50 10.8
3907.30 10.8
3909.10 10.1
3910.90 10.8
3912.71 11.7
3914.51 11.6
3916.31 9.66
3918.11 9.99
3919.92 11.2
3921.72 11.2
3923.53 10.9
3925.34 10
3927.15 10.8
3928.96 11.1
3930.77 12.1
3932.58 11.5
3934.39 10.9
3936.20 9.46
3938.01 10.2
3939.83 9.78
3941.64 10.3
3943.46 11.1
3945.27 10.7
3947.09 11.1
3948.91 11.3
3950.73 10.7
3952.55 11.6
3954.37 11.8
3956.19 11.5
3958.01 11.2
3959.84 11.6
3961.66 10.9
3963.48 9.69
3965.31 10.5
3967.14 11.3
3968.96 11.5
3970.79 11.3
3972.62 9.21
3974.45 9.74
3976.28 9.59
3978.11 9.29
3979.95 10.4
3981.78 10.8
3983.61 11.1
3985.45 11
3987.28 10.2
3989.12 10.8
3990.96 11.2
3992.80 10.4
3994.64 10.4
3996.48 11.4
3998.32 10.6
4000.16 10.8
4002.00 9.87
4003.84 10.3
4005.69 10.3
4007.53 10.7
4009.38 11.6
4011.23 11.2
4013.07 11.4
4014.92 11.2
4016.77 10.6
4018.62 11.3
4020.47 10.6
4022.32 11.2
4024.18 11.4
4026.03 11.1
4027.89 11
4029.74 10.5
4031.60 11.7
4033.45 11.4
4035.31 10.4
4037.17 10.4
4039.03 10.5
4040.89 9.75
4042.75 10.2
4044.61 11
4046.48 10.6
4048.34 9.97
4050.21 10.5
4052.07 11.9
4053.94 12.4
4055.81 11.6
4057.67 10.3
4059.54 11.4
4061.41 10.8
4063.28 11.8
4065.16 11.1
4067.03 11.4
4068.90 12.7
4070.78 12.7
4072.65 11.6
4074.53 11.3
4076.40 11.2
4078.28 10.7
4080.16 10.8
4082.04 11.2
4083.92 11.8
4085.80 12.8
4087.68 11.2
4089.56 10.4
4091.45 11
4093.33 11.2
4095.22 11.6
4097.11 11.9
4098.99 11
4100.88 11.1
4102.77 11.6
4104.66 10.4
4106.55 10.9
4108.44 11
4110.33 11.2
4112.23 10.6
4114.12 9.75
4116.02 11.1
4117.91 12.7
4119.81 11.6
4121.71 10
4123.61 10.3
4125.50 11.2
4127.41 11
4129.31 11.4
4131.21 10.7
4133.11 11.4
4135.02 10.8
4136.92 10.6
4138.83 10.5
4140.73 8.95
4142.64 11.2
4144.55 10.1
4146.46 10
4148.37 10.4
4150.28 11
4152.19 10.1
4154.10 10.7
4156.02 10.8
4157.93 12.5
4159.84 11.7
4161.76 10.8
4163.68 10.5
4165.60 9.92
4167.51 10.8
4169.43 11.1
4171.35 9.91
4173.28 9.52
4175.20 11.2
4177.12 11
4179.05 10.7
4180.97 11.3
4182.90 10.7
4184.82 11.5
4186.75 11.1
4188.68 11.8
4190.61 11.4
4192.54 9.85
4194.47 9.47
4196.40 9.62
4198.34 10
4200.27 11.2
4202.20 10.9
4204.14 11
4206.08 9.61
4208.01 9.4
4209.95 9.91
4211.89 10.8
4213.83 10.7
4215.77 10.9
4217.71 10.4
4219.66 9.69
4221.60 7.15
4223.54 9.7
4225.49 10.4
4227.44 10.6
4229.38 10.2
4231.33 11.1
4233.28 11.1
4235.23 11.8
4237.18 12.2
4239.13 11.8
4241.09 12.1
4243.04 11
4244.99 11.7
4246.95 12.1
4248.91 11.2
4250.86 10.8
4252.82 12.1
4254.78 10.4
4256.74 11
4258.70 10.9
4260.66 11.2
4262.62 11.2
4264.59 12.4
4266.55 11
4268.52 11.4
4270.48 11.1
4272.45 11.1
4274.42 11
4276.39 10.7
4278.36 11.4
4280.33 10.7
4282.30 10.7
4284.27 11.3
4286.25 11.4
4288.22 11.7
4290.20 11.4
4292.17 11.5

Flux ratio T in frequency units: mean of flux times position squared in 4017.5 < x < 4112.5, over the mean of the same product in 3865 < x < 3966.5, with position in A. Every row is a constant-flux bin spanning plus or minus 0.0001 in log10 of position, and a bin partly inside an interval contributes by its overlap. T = 1.1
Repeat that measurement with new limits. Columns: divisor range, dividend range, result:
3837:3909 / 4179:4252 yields 1.13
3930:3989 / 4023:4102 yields 1.10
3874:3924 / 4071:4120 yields 1.13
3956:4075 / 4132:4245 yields 1.06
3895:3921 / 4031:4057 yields 1.07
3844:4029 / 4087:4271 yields 1.11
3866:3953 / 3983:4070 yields 1.05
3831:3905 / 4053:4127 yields 1.13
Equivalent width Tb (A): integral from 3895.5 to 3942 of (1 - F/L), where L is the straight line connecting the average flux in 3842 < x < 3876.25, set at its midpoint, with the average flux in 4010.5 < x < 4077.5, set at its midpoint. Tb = 2.5 A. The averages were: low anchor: 11.5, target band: 10.8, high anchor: 11.1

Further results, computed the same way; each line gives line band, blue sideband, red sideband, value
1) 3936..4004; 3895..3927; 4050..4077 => 2.7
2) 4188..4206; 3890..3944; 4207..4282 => 0.6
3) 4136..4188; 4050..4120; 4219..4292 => 2.4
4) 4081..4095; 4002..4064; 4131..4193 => -0.7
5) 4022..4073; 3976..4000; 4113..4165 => -2.1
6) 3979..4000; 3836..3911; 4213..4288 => 0.7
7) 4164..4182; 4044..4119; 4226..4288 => 1.0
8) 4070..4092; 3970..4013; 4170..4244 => -1.7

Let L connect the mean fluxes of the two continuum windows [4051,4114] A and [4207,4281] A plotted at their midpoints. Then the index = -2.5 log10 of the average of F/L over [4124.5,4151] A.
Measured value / 0.05 mag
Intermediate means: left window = 11.3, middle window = 10.7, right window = 10.9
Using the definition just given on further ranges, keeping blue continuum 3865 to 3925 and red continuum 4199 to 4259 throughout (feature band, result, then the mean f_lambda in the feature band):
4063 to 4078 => -0.07 mag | 11.7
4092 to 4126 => -0.02 mag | 11.1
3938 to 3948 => 0.05 mag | 10.6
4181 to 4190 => -0.05 mag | 11.3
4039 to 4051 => 0.06 mag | 10.3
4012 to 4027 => -0.01 mag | 11.1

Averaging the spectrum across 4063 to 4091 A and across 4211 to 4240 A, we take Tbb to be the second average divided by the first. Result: 0.9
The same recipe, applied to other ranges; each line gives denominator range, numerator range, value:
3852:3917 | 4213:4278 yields 0.98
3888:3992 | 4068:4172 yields 1.02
